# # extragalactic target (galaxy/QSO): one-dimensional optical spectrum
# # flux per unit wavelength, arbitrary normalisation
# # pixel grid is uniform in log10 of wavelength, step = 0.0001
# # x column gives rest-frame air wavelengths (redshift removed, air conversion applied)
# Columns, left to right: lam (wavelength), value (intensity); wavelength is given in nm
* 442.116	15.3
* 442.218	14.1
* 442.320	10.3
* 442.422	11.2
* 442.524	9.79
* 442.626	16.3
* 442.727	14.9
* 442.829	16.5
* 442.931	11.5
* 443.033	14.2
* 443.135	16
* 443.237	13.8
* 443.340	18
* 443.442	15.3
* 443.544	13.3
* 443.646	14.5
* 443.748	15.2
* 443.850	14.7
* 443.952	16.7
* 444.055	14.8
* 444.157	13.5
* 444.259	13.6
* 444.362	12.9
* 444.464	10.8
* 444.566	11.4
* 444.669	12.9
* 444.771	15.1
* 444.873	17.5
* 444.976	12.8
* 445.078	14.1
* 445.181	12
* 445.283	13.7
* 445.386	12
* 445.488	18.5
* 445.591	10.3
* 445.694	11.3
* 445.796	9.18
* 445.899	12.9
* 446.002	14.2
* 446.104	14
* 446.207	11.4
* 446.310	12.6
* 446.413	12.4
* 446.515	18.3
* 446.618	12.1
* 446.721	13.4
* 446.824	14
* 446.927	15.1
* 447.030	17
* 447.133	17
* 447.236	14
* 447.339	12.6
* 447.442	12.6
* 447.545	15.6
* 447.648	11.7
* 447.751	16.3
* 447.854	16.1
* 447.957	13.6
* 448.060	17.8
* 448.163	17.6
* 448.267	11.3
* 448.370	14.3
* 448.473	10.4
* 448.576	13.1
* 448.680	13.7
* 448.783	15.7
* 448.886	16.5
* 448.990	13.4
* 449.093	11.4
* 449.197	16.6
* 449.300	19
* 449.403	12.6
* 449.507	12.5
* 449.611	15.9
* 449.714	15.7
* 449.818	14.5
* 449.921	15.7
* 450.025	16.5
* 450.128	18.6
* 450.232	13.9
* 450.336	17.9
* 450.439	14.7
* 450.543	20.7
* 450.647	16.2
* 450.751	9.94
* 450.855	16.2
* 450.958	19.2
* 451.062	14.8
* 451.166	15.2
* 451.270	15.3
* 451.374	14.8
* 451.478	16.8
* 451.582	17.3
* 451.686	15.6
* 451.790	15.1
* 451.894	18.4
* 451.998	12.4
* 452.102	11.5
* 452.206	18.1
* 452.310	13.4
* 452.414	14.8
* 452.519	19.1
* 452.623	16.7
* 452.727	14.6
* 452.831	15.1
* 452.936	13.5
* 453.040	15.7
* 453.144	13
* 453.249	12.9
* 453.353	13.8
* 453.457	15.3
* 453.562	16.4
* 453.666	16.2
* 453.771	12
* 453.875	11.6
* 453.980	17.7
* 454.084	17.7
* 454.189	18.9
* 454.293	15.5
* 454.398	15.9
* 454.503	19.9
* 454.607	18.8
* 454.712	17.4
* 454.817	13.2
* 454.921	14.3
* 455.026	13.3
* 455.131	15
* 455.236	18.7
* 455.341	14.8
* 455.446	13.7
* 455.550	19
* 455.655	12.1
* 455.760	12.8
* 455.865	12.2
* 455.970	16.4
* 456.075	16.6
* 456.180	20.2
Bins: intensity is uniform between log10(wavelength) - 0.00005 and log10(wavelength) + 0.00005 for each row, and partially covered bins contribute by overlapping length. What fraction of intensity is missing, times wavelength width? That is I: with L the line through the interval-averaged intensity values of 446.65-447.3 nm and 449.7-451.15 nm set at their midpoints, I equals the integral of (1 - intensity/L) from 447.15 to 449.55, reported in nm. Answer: 0.16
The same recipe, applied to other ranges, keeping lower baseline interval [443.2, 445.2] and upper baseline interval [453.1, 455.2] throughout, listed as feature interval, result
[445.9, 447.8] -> 0.06 nm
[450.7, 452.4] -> -0.01 nm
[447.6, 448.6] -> 0.03 nm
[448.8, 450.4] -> -0.05 nm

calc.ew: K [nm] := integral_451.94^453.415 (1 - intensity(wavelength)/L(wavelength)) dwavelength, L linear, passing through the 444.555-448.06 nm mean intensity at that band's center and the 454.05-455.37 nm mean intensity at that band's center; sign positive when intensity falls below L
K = 0.108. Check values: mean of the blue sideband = 13.8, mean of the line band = 14.6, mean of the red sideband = 16.4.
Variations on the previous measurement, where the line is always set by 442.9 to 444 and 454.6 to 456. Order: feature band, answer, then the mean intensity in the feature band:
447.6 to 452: -0.10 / 15.3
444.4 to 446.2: 0.22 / 13.1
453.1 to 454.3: -0.01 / 15.1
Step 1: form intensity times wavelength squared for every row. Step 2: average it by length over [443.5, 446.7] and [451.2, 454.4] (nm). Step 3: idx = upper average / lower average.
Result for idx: 1.2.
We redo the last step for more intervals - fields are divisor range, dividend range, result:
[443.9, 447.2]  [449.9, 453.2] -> 1.17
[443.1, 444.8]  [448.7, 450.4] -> 1.11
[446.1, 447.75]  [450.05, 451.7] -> 1.16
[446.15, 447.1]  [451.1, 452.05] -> 1.14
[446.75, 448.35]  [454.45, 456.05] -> 1.08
